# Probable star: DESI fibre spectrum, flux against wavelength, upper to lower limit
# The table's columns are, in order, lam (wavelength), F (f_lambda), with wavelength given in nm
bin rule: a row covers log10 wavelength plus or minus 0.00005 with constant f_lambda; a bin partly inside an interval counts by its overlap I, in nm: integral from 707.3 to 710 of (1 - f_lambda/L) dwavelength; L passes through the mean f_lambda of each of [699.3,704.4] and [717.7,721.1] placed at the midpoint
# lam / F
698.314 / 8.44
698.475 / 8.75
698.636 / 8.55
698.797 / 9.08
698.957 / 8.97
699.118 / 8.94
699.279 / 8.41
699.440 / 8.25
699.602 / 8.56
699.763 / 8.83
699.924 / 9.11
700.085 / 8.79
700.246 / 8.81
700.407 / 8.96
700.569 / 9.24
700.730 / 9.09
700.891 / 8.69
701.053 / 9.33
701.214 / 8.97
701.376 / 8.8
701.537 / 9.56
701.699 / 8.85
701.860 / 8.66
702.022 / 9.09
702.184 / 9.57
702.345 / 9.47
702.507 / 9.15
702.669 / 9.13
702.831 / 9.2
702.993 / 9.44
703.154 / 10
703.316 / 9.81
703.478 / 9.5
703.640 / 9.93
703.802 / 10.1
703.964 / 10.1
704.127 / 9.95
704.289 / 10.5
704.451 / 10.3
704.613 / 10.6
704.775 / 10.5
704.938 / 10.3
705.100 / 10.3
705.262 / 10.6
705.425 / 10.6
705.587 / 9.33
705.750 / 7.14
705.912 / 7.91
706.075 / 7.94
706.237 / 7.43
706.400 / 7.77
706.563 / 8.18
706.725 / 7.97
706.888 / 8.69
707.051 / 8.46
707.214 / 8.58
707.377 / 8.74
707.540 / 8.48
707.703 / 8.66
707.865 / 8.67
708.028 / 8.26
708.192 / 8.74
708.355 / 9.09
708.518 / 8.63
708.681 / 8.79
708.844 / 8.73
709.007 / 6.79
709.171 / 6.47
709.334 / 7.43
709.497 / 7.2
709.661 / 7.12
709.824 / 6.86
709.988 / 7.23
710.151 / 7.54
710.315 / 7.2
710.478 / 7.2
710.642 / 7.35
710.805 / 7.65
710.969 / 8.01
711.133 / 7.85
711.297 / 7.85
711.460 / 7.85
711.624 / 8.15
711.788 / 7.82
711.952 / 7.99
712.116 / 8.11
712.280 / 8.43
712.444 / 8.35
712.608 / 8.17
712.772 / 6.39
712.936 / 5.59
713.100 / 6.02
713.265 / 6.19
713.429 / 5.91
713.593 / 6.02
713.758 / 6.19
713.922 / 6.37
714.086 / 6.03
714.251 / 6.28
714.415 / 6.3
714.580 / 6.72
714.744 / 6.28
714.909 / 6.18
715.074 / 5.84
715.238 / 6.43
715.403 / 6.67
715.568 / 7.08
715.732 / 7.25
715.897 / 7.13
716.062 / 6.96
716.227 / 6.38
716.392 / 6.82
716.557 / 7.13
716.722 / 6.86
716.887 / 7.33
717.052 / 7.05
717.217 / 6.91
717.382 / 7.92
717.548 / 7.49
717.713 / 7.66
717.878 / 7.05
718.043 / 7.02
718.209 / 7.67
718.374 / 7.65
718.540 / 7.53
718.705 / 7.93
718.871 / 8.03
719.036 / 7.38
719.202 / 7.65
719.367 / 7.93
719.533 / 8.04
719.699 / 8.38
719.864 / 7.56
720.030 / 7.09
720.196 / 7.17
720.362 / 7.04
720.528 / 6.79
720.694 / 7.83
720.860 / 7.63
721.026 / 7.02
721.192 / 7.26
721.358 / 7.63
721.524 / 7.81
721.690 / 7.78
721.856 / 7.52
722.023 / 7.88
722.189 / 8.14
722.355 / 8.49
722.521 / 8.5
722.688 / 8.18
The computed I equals 0.184 nm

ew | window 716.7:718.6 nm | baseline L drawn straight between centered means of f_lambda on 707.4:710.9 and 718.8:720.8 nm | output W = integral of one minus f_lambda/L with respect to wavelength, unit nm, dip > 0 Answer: 0.07 nm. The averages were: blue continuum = 7.83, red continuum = 7.57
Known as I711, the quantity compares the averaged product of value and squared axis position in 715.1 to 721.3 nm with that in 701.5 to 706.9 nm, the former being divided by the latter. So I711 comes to 0.8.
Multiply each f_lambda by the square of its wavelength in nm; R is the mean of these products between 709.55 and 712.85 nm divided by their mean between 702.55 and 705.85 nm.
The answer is 0.8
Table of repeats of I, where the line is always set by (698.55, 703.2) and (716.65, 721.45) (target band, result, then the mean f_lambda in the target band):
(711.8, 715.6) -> 0.59 nm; 6.69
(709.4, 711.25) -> 0.18 nm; 7.39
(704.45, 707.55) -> -0.14 nm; 8.97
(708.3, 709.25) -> 0.03 nm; 8.06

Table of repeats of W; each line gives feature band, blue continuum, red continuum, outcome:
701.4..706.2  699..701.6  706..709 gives -0.495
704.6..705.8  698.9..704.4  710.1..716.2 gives -0.197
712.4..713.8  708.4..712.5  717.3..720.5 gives 0.214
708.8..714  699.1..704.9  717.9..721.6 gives 0.715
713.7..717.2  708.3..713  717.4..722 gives 0.440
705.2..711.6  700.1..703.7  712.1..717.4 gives -0.078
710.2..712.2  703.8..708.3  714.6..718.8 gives 0.084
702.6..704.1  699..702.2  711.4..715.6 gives -0.220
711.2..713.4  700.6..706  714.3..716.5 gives -0.013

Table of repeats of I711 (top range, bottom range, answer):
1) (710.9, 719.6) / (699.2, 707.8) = 0.81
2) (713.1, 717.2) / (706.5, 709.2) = 0.80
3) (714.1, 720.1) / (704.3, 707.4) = 0.81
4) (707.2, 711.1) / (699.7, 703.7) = 0.87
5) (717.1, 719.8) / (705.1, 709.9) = 0.95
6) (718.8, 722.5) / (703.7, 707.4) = 0.87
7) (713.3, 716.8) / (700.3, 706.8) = 0.72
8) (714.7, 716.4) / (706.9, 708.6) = 0.79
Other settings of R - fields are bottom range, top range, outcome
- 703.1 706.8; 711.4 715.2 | 0.74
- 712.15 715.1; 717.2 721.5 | 1.17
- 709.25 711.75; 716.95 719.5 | 1.03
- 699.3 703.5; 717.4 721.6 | 0.87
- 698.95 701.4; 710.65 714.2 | 0.84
